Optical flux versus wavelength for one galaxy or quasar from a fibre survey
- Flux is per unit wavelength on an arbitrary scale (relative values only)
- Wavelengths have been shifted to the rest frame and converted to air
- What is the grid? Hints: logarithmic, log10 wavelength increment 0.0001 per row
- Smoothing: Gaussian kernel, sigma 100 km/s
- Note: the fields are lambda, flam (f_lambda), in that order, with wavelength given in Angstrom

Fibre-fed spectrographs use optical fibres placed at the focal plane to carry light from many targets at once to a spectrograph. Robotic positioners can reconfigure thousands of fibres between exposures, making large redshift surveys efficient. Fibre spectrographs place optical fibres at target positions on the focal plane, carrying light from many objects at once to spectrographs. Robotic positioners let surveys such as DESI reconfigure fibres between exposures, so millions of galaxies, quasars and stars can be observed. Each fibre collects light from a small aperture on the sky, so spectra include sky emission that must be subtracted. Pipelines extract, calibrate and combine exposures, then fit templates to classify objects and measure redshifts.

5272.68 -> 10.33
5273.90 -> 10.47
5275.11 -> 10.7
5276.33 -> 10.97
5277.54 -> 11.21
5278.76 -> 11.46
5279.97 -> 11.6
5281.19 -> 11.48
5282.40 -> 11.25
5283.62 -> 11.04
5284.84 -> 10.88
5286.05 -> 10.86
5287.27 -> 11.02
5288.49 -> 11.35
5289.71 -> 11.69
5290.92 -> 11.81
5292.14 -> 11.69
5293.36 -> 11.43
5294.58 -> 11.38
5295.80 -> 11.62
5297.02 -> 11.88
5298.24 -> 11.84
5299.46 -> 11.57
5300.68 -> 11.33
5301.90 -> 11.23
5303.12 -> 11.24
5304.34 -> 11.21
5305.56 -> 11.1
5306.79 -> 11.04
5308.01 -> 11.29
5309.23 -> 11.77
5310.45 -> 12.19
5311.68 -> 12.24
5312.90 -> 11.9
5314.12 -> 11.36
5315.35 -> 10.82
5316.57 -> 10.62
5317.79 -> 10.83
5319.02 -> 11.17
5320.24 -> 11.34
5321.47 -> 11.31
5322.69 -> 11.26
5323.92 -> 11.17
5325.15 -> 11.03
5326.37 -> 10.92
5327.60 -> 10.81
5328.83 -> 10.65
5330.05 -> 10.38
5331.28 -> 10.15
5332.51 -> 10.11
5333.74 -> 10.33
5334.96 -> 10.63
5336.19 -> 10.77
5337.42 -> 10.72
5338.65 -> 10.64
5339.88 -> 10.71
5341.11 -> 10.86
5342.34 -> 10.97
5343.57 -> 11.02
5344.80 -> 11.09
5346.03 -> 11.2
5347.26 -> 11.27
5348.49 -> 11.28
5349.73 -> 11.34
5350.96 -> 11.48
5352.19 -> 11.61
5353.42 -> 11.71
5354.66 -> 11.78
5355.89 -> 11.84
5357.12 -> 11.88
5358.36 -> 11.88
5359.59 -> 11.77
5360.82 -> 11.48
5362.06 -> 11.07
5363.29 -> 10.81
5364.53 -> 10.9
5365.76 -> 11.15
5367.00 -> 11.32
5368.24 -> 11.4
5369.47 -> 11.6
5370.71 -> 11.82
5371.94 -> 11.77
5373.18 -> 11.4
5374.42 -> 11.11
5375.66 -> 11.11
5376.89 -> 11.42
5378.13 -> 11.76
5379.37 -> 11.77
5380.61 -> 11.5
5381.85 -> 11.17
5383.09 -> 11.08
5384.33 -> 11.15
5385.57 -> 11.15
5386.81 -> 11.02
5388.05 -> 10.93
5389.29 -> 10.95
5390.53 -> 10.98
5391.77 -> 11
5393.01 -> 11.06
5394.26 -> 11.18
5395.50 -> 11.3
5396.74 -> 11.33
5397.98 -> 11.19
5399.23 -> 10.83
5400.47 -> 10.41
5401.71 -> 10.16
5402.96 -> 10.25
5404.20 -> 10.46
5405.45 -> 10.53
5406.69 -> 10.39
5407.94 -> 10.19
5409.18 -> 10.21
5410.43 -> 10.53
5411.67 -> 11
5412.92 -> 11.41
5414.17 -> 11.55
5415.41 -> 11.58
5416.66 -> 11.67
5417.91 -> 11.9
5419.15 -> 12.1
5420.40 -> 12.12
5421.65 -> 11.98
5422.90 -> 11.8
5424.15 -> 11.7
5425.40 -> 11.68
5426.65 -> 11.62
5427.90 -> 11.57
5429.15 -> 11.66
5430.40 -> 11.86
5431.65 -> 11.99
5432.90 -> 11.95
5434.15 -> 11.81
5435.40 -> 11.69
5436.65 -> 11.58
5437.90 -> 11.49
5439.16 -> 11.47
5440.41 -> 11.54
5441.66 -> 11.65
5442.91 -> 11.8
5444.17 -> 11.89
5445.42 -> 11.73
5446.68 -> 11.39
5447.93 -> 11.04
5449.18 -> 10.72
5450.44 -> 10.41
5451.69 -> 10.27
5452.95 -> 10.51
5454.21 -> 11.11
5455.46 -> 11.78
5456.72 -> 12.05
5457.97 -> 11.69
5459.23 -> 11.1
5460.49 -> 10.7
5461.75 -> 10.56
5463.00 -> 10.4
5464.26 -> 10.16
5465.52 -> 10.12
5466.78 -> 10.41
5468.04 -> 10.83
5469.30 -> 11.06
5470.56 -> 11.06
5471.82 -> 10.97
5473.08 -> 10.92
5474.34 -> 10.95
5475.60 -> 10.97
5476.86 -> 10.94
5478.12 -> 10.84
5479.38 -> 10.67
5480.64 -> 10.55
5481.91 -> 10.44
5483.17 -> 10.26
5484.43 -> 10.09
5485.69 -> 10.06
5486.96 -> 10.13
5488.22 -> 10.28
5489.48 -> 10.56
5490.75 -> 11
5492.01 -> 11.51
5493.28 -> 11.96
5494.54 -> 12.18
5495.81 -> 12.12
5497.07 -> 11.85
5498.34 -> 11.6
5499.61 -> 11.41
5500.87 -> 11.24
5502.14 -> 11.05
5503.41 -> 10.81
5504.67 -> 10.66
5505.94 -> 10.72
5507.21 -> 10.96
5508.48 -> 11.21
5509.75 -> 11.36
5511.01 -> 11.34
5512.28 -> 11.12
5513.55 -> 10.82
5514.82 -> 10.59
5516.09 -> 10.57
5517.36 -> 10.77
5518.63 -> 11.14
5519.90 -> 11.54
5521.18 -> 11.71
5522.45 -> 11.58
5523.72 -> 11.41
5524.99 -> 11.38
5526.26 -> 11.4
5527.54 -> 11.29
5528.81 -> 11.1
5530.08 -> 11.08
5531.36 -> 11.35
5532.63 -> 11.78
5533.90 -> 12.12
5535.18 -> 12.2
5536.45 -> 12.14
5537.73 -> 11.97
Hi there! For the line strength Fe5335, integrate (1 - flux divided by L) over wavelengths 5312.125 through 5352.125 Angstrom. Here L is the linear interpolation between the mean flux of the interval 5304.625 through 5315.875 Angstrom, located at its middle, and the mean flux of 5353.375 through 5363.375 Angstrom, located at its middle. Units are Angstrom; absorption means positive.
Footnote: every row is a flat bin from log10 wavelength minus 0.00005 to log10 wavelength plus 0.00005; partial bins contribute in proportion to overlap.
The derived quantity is 2.09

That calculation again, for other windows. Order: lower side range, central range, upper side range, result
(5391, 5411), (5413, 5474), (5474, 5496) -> -3.3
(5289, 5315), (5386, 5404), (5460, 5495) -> 0.4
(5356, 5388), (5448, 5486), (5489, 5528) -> 1.8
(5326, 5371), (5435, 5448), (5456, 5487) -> -0.9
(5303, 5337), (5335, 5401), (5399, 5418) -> -2.0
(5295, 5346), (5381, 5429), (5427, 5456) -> 0.8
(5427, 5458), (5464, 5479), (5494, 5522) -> 0.8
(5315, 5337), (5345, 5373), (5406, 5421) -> -1.3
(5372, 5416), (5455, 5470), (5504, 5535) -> 0.3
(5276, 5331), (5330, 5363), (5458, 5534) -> 0.3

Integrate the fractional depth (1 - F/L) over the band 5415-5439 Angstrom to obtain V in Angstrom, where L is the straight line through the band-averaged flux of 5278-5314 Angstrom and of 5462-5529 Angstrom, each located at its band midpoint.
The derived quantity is -1.3 Angstrom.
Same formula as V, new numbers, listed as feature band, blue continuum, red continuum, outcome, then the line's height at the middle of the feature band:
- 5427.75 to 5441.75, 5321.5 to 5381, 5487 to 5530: -0.6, 11.2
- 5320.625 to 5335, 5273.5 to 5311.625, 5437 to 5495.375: 0.7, 11.3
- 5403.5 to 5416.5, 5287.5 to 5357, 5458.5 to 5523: 0.3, 11.1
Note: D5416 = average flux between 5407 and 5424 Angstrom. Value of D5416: 11.4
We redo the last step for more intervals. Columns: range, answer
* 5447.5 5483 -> 10.8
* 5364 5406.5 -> 11.1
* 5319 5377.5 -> 11.2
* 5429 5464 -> 11.3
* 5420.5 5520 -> 11.1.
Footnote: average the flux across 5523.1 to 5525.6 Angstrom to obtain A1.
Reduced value 11.4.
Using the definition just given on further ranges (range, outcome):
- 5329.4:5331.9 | 10.3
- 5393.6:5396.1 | 11.2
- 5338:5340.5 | 10.7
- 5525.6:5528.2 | 11.3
